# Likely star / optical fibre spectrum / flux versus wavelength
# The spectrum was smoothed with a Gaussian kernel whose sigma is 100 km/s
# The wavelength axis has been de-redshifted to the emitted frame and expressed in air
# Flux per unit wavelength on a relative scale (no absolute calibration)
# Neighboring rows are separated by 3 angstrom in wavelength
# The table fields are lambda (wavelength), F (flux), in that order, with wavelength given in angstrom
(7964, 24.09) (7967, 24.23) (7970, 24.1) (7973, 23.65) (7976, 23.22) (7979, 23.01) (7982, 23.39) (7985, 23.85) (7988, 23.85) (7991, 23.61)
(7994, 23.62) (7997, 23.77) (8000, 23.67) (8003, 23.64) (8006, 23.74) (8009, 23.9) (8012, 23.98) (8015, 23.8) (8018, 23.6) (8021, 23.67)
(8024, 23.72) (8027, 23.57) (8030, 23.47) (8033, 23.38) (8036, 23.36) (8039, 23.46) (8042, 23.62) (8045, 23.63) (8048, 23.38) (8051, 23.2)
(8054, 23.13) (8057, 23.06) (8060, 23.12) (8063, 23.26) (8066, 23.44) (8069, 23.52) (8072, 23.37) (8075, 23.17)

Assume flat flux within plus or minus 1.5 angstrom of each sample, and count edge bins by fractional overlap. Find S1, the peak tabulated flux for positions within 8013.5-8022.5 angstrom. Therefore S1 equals 23.8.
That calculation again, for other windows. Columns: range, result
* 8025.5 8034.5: 23.57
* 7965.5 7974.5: 24.23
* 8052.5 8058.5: 23.13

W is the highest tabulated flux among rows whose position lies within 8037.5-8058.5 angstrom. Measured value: 23.63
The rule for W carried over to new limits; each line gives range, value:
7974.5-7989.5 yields 23.85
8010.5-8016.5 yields 23.98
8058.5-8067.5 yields 23.44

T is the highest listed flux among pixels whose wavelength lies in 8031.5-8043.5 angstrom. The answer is 23.62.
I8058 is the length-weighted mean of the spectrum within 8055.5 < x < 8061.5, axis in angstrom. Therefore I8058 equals 23.1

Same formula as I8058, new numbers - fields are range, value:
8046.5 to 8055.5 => 23.2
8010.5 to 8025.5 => 23.8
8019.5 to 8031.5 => 23.6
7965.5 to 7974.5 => 24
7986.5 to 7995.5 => 23.7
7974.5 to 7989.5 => 23.5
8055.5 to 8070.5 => 23.3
